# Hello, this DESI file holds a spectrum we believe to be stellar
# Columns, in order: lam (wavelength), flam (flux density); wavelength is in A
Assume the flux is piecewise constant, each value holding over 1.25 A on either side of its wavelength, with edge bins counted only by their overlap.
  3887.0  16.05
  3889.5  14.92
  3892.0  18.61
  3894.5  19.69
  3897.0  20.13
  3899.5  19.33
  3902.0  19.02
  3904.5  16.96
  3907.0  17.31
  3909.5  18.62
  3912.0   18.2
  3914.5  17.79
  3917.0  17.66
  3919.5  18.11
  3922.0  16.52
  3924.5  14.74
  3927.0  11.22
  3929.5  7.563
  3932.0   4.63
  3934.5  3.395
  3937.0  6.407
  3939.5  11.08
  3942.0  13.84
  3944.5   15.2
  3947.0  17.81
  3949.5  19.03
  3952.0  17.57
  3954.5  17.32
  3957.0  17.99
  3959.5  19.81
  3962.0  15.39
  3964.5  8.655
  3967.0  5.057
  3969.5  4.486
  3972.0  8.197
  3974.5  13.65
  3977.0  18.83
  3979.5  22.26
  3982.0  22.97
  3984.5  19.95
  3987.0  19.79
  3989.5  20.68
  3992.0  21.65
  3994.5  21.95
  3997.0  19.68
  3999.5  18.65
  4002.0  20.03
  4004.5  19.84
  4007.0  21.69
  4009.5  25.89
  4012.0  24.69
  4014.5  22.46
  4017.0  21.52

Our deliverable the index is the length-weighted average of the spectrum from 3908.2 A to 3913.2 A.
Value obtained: 18.4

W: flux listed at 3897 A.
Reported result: 20.13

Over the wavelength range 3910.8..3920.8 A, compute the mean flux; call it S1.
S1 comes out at 17.9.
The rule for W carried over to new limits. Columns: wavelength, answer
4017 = 21.52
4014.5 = 22.46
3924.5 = 14.74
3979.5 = 22.26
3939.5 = 11.08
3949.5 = 19.03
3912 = 18.2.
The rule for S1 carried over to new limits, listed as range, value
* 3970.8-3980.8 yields 15.8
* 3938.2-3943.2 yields 12.4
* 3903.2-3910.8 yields 17.6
